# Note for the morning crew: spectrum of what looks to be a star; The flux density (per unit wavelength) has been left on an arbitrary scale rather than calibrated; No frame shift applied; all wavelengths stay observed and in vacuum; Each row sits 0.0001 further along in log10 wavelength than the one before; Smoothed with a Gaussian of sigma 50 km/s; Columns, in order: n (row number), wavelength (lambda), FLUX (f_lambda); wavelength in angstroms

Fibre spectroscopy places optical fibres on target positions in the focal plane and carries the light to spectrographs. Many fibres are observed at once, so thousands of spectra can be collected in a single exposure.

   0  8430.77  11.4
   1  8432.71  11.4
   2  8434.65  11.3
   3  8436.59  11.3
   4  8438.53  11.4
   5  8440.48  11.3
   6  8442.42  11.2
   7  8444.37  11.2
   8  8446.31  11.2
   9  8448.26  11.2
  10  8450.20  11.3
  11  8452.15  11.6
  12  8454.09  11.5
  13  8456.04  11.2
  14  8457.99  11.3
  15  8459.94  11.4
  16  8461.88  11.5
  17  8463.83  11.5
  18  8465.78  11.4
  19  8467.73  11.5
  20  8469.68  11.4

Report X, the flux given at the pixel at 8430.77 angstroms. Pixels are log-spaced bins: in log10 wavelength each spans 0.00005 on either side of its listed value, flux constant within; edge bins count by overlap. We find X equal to 11.4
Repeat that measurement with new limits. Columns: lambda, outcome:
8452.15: 11.6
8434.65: 11.3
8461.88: 11.5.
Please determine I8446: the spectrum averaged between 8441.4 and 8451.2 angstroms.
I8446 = 11.2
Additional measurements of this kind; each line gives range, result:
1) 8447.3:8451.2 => 11.3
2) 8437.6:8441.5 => 11.3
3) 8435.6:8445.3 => 11.3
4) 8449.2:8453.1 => 11.5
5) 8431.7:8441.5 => 11.3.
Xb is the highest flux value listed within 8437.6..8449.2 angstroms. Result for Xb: 11.4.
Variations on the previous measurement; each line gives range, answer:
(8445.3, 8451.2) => 11.3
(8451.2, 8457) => 11.6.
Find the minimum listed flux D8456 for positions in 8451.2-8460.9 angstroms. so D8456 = 11.2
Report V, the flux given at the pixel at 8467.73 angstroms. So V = 11.5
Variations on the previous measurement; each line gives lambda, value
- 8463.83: 11.5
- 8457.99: 11.3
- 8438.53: 11.4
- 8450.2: 11.3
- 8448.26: 11.2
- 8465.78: 11.4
